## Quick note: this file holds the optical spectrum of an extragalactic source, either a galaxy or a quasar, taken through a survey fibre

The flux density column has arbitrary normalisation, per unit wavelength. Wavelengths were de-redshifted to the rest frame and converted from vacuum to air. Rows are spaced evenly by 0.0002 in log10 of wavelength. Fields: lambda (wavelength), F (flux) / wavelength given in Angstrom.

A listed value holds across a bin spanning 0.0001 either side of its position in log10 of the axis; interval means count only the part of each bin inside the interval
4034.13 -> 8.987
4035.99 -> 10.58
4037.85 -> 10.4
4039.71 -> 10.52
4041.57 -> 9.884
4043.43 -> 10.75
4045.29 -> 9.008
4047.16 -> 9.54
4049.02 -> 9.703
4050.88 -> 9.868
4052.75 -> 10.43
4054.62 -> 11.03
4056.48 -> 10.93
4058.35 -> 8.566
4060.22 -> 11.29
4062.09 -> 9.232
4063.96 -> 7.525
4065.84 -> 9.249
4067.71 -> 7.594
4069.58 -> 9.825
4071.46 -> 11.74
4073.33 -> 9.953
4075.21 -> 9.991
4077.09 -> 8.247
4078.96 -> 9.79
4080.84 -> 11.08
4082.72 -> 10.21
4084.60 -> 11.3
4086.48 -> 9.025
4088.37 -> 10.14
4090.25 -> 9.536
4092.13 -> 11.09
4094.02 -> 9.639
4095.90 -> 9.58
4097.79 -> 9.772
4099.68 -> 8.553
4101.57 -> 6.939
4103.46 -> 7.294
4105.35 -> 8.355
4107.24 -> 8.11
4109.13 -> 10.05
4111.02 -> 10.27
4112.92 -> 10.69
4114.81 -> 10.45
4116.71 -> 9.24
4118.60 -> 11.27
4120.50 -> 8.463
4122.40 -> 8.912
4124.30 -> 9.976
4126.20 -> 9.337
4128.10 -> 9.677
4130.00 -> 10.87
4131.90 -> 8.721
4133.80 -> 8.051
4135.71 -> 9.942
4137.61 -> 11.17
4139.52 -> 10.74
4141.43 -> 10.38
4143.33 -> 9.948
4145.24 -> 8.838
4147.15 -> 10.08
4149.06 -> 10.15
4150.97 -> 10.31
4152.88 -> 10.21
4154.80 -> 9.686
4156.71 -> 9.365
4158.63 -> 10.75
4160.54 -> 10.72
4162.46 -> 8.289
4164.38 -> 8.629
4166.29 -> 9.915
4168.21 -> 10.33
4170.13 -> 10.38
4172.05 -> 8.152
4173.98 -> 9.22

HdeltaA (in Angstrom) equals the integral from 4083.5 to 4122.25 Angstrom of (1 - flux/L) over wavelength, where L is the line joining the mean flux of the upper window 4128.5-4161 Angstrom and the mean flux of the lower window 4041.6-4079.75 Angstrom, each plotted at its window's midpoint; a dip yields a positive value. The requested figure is 1.5 Angstrom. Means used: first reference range 9.72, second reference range 9.98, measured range 9.48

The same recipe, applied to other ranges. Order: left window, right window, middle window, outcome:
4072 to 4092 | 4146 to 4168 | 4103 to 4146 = 1.2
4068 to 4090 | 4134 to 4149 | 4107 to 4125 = 0.4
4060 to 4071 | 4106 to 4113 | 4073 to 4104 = -0.7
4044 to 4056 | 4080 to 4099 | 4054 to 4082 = 0.9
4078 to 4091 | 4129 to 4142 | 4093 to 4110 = 2.3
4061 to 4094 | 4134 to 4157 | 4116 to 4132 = 0.4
